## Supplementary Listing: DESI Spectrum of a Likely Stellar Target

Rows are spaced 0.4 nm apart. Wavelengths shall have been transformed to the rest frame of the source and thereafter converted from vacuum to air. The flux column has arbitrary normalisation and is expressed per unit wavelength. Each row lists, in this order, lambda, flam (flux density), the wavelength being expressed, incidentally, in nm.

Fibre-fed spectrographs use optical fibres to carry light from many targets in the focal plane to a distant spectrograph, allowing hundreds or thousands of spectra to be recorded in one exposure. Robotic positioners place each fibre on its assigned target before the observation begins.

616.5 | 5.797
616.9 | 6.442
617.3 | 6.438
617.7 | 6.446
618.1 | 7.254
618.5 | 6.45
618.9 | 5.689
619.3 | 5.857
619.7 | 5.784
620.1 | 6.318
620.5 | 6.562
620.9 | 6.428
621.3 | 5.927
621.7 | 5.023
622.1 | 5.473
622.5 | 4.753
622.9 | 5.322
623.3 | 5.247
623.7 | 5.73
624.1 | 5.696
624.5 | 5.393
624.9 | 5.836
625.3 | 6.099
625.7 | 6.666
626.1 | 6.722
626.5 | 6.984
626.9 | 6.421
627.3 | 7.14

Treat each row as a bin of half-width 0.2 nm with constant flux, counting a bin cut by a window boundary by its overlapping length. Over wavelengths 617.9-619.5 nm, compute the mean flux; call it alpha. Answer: 6.31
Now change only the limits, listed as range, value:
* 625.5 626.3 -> 6.69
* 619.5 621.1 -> 6.27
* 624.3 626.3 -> 6.14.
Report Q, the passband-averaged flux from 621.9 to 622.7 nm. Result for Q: 5.11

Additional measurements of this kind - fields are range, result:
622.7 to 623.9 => 5.43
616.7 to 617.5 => 6.44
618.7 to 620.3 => 5.91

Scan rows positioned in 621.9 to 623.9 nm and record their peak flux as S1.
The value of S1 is 5.73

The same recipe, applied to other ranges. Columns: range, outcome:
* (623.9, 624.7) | 5.696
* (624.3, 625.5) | 6.099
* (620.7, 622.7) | 6.428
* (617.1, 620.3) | 7.254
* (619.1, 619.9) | 5.857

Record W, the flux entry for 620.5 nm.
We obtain 6.562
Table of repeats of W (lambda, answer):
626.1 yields 6.722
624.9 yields 5.836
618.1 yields 7.254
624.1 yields 5.696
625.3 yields 6.099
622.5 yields 4.753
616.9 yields 6.442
